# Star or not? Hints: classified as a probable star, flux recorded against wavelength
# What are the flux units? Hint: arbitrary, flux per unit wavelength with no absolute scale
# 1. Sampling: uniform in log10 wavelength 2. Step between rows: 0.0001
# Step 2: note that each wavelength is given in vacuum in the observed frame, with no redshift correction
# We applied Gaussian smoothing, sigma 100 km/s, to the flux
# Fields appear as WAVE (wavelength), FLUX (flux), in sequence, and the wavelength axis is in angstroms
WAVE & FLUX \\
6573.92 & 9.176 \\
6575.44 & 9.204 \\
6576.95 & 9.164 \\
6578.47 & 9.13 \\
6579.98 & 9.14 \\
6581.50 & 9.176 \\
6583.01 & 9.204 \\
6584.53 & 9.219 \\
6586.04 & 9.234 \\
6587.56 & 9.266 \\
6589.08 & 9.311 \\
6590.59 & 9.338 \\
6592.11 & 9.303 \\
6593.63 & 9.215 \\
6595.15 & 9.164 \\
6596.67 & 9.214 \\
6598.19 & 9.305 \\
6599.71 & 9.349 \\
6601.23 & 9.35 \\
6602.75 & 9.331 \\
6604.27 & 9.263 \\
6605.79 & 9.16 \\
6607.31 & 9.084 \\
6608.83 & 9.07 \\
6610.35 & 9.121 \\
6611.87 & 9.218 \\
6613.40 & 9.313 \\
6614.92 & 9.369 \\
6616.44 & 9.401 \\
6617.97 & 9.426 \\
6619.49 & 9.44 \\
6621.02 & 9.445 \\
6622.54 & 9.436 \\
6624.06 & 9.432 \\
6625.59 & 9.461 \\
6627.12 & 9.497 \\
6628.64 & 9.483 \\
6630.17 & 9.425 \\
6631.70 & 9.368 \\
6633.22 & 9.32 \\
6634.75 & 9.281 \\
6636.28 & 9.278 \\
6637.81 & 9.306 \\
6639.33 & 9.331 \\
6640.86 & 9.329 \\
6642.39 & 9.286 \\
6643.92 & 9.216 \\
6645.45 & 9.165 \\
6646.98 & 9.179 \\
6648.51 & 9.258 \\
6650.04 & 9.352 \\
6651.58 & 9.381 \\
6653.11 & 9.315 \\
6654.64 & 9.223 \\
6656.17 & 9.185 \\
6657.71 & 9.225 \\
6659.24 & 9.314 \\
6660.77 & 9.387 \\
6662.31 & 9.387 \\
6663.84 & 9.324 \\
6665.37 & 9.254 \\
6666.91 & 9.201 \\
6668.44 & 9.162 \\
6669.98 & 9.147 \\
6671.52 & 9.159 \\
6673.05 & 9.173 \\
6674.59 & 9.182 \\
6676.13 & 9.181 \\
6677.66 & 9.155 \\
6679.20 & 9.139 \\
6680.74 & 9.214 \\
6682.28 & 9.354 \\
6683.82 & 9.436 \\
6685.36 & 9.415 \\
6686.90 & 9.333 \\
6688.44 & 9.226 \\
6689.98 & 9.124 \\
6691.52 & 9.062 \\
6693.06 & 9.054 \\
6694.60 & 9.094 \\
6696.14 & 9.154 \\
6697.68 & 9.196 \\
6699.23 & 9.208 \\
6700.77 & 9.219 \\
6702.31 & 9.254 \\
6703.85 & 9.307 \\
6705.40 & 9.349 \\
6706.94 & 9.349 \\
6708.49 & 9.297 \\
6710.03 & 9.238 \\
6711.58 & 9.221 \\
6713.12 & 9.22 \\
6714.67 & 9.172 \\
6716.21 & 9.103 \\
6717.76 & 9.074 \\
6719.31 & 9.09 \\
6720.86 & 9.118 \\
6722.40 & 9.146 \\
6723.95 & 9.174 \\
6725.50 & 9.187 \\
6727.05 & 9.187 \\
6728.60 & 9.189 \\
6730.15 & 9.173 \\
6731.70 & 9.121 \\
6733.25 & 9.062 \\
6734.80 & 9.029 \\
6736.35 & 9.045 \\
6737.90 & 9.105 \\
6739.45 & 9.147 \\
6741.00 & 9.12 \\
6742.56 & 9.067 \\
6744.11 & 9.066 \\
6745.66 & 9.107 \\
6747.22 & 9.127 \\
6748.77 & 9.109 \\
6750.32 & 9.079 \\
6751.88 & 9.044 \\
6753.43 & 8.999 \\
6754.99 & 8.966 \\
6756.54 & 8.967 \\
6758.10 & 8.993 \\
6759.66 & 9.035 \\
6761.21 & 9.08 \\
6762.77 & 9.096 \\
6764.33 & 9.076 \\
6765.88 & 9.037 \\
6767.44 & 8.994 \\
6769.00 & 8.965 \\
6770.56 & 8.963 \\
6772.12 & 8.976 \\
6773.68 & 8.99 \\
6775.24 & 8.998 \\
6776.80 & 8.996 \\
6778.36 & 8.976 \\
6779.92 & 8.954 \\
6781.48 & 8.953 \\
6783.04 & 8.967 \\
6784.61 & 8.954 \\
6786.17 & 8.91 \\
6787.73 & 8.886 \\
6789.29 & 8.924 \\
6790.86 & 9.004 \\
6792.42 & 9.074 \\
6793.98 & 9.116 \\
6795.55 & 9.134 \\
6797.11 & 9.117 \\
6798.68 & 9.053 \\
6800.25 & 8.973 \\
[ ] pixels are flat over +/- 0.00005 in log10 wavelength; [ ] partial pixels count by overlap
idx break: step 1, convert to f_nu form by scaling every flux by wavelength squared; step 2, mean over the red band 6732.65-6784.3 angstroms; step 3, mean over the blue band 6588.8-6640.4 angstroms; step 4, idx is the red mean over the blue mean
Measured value 1.0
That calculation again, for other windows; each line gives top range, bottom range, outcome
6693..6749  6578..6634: 1.02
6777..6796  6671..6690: 1.00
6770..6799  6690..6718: 1.00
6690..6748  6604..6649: 1.01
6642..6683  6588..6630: 1.01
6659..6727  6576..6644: 1.02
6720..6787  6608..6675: 1.01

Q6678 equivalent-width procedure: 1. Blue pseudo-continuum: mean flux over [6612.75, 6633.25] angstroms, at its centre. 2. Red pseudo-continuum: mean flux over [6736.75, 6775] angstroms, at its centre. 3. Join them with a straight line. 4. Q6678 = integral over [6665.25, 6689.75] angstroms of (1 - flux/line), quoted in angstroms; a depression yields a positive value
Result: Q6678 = 0.10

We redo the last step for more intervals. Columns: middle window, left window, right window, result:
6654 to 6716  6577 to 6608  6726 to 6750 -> -0.5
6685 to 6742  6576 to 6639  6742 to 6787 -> -0.4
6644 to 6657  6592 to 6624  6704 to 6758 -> 0.0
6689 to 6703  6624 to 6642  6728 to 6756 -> 0.1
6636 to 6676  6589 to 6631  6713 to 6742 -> -0.1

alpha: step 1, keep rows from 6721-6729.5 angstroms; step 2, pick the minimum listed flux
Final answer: 9.146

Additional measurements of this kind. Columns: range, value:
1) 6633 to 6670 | 9.147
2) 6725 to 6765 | 8.966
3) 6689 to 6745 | 9.029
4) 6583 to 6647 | 9.07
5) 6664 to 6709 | 9.054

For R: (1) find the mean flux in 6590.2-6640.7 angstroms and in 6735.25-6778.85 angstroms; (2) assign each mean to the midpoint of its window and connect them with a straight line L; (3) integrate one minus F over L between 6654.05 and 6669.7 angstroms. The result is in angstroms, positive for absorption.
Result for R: -0.1 angstroms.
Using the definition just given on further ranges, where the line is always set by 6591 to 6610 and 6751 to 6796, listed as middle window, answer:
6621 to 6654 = -0.6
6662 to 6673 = -0.1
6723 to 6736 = -0.1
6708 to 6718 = -0.1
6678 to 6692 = -0.2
